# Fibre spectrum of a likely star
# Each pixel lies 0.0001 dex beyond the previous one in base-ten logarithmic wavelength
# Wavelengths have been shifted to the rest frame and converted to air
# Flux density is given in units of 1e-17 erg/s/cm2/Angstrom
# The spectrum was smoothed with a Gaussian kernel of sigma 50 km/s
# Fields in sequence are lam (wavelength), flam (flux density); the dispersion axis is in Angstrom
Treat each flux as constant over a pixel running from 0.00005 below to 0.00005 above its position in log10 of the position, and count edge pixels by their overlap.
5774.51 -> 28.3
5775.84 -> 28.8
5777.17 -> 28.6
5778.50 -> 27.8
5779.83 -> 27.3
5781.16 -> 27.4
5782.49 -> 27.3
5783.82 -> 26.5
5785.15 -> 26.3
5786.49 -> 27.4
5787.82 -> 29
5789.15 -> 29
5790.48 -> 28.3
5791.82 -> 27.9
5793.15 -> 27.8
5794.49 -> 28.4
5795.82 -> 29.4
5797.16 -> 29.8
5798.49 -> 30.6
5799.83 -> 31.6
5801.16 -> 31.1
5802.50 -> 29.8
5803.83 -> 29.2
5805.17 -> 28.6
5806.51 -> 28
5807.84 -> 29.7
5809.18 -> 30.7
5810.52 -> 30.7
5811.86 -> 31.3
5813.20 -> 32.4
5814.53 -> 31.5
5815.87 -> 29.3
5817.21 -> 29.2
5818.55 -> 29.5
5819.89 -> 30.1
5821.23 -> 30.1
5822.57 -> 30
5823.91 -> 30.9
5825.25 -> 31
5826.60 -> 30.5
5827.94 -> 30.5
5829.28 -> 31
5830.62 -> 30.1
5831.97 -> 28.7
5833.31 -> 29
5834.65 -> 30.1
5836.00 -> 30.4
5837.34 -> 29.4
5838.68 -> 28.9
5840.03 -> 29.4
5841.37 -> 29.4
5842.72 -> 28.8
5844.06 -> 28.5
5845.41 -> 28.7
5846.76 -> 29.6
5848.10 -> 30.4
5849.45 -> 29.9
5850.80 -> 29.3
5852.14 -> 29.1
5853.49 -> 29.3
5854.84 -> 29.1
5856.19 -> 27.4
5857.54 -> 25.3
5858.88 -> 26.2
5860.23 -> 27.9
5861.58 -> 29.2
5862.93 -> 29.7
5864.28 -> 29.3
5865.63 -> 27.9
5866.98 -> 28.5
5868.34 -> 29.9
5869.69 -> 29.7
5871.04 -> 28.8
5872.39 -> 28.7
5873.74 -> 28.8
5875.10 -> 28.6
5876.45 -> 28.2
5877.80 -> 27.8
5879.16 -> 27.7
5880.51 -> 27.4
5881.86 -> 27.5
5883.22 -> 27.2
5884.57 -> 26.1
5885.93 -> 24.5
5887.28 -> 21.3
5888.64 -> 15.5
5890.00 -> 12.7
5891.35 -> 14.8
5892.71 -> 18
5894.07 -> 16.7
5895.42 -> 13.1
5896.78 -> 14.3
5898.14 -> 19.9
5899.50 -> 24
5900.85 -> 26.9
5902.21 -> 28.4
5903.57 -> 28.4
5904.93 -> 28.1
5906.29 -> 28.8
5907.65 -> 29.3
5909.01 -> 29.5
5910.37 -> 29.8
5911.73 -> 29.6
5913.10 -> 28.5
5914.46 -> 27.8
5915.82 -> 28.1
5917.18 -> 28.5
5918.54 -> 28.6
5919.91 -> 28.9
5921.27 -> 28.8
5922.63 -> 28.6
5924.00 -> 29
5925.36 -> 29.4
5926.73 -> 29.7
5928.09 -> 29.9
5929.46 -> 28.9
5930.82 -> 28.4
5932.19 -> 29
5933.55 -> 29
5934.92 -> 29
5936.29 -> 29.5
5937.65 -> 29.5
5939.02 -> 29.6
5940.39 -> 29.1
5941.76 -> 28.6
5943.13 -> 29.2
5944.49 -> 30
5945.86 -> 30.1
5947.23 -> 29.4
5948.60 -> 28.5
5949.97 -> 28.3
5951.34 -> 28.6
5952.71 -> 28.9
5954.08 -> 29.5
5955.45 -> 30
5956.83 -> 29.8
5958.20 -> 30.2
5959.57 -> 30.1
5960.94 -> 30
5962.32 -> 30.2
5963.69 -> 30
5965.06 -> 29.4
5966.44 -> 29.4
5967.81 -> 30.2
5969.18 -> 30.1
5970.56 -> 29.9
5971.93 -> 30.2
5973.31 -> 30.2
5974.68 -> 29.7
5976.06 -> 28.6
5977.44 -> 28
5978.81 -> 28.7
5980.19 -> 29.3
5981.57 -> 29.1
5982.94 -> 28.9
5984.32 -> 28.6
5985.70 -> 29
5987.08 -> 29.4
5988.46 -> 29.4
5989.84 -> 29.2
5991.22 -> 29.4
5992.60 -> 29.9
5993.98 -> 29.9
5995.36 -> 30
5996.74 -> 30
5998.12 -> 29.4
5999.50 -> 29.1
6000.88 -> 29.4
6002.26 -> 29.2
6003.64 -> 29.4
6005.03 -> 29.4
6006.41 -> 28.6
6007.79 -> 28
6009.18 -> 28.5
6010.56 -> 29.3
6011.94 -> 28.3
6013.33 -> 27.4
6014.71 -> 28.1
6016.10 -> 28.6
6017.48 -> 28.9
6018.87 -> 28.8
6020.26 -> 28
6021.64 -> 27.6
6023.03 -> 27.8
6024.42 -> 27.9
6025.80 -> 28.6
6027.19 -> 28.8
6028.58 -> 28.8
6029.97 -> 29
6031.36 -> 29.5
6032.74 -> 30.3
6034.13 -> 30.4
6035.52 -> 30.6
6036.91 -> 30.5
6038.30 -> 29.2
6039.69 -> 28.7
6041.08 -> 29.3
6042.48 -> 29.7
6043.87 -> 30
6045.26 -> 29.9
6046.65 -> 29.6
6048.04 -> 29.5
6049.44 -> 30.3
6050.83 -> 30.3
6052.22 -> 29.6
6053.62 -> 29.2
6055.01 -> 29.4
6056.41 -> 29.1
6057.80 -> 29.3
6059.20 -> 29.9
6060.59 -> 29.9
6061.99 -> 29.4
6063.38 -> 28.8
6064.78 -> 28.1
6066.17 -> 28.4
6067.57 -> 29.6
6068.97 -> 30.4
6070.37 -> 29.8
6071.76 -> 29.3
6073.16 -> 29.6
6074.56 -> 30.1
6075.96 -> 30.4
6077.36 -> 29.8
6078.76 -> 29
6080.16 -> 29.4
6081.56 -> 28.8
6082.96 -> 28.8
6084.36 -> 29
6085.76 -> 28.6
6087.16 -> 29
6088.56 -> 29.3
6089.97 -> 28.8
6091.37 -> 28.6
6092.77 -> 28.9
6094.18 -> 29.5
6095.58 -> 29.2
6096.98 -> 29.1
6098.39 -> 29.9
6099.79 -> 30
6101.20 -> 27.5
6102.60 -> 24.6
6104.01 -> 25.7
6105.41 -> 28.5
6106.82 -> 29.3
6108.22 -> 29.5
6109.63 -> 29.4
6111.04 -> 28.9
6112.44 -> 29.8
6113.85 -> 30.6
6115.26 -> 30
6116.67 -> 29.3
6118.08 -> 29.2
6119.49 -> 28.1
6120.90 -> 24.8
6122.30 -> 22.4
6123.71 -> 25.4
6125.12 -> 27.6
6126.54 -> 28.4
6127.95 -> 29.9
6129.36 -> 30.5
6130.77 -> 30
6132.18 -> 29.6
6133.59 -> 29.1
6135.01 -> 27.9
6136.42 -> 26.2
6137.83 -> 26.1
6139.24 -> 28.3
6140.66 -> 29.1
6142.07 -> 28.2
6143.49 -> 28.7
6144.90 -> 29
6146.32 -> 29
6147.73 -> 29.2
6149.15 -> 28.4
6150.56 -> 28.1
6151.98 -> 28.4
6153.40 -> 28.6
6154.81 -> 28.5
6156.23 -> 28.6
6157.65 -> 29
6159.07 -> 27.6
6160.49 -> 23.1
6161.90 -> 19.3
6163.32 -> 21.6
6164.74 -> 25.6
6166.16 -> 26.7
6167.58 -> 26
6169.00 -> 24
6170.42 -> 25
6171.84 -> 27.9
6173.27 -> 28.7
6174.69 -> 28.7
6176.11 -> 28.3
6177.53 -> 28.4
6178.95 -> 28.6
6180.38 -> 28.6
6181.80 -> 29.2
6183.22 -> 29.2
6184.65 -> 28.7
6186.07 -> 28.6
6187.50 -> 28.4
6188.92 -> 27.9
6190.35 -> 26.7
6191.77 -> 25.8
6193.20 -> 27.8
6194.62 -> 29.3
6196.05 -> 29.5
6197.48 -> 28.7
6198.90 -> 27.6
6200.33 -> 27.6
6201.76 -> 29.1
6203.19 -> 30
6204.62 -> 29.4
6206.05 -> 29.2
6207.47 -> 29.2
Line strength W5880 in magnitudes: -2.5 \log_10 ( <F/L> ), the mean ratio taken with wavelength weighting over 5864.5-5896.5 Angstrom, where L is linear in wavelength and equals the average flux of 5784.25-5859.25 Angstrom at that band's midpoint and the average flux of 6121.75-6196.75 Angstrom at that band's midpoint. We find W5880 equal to 0.20 mag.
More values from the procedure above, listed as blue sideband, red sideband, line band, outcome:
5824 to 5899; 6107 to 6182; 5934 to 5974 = -0.096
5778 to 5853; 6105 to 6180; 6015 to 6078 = -0.042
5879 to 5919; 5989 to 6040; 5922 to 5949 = -0.135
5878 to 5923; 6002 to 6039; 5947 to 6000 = -0.084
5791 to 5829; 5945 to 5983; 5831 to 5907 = 0.129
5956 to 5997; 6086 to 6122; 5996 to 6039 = 0.011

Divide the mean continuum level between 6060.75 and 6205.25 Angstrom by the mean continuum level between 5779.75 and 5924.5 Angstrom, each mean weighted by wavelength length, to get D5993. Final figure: 1.0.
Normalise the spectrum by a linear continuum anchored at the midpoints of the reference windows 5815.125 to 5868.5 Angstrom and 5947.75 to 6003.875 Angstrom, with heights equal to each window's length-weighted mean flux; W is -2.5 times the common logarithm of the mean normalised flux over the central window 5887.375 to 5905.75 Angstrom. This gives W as 0.41 mag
